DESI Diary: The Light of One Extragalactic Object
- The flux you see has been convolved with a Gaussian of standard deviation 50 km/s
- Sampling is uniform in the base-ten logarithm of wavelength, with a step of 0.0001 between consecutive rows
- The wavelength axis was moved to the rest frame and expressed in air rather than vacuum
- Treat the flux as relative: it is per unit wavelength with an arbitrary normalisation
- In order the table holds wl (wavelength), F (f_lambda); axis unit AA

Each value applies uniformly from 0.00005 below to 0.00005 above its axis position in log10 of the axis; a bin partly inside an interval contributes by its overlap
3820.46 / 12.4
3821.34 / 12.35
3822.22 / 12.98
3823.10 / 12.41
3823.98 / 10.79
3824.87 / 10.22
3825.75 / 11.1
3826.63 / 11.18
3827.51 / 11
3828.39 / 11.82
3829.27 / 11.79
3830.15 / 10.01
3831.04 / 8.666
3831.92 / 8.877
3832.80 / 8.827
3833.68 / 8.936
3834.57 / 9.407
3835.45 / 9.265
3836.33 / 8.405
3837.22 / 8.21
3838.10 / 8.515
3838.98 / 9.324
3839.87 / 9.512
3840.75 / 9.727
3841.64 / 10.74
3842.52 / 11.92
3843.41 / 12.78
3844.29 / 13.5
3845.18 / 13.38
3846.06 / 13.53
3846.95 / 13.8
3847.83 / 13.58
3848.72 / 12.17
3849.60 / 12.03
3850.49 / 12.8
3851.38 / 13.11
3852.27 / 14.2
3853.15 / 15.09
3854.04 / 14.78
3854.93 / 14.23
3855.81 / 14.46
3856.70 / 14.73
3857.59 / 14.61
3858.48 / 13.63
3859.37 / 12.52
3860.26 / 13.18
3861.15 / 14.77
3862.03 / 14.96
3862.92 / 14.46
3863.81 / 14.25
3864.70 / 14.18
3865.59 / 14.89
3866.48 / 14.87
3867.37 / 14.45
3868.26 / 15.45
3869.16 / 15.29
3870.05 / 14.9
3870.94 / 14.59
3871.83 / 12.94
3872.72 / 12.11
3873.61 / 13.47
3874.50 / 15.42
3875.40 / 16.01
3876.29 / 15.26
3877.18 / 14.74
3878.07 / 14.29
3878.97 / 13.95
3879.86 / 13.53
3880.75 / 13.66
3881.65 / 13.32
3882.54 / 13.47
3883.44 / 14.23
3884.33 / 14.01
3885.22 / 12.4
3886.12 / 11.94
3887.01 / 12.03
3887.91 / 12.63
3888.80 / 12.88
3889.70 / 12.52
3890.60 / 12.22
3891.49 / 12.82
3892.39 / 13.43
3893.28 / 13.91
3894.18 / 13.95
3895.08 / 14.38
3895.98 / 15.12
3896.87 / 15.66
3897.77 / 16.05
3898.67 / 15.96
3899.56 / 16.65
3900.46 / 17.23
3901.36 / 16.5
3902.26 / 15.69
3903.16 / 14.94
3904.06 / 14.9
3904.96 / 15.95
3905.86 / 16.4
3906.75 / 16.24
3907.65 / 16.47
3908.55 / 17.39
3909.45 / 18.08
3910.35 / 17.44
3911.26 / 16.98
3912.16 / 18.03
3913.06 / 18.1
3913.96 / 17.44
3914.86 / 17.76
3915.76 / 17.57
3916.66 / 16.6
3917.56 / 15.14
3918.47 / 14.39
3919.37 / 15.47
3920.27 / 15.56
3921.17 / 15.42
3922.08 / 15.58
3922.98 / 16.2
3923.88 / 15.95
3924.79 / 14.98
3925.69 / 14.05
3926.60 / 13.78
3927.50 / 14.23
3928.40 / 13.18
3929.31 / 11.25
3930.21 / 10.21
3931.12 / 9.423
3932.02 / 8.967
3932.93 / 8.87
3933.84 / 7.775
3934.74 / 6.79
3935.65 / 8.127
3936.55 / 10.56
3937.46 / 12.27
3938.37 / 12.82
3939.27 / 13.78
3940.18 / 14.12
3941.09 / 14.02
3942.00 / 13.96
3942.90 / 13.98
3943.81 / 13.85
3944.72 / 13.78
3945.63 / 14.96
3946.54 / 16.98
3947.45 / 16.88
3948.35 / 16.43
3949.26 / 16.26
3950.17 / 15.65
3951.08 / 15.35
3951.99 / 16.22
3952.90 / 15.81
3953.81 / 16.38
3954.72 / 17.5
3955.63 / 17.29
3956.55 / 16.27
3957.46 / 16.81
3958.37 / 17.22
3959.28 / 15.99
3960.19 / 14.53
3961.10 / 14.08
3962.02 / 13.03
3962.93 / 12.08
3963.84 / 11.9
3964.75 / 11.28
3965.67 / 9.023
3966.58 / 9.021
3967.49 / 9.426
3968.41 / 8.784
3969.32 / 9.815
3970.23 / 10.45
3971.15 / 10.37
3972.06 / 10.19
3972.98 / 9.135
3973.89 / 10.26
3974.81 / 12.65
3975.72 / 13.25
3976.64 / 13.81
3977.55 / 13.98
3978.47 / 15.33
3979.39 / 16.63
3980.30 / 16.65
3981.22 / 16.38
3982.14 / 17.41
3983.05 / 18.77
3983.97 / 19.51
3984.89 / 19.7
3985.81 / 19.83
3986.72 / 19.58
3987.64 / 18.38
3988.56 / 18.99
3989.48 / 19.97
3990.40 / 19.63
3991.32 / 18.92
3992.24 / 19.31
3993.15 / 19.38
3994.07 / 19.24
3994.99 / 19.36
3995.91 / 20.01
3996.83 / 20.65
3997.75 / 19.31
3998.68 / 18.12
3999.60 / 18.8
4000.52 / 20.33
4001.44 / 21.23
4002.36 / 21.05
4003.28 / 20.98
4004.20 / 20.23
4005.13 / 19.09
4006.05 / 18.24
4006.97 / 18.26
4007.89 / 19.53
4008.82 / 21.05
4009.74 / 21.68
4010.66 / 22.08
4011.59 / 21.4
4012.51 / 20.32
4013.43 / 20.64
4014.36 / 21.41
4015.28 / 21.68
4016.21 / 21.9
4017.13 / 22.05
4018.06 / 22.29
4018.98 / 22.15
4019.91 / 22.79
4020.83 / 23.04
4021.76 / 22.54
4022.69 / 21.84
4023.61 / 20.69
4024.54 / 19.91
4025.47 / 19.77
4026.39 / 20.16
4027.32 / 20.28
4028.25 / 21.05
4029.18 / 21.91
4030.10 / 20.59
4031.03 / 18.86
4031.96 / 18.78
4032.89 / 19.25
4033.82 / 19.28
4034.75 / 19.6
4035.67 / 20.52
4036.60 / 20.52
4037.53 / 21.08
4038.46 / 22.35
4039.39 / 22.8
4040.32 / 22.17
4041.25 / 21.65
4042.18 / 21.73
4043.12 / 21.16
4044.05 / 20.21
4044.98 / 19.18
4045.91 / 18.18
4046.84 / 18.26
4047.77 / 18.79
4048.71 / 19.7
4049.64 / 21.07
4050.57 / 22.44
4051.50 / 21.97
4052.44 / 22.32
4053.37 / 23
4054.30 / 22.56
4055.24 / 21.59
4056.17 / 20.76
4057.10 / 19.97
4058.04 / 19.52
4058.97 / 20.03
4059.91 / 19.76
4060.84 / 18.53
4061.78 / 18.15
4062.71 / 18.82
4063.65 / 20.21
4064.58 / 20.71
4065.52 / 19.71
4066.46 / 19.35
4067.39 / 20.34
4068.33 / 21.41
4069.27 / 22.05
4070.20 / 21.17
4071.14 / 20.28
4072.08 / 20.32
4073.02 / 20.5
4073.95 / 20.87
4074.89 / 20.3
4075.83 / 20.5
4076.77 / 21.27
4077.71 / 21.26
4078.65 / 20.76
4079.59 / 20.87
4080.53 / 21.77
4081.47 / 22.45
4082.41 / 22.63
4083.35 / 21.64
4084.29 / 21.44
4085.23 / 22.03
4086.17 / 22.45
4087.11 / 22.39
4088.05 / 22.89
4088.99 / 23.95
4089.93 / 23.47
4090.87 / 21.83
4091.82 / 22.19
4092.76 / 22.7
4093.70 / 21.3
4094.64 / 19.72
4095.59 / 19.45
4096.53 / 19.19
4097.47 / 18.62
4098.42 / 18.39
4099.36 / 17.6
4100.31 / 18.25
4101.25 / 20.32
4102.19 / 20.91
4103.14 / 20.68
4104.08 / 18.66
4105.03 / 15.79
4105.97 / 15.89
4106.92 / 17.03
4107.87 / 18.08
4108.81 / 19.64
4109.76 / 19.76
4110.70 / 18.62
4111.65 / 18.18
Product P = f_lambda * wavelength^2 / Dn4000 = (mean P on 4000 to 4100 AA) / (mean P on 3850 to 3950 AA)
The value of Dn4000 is 1.6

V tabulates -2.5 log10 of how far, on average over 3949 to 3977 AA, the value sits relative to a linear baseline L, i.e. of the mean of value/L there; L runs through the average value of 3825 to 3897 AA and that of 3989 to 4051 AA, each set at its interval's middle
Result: 0.318 mag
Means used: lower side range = 12.9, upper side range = 20.5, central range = 13.2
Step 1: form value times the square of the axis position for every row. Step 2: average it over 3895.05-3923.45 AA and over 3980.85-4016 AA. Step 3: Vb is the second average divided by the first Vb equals 1.3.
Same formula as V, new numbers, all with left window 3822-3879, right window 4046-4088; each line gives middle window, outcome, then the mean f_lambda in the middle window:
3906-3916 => -0.17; 17.4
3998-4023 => -0.12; 20.9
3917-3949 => 0.18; 13.3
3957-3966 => 0.23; 13.7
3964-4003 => 0.11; 16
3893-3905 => -0.07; 15.5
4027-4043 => -0.06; 20.7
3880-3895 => 0.07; 13.1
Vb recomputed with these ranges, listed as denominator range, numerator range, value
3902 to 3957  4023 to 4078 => 1.48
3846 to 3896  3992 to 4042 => 1.60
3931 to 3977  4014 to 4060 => 1.69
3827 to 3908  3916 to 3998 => 1.15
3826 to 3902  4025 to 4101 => 1.74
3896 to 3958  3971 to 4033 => 1.33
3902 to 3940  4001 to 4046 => 1.54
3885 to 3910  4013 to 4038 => 1.50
